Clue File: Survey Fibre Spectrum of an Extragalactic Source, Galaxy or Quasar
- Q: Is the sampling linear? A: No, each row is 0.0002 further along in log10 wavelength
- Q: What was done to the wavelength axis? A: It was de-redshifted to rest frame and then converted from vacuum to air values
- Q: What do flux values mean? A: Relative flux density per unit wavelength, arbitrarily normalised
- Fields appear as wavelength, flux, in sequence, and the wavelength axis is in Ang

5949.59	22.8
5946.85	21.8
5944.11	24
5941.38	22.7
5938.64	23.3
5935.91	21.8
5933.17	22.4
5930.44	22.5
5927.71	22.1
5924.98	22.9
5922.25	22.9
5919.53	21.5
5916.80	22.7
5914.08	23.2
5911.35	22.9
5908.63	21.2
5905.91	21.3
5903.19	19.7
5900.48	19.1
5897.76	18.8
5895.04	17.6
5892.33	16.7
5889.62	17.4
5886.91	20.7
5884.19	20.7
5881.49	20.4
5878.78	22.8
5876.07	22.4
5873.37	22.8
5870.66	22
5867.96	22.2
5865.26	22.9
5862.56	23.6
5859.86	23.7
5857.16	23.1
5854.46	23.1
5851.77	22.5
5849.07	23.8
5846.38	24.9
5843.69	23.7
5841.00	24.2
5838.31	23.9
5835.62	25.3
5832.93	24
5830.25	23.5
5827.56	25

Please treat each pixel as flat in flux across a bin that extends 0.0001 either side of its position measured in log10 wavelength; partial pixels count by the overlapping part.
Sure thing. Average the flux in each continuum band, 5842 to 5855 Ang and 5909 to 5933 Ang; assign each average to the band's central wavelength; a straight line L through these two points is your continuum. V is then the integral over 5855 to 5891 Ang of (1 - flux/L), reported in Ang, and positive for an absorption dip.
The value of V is 2.1 Ang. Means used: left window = 23.7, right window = 22.5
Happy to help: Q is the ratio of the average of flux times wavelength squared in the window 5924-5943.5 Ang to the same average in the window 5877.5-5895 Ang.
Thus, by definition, 1.17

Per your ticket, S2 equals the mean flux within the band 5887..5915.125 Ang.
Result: 19.8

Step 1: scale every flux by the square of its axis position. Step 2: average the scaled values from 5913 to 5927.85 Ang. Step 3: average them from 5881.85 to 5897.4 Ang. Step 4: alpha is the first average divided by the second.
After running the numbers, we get 1.22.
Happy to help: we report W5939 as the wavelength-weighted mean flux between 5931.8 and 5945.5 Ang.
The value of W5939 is 22.8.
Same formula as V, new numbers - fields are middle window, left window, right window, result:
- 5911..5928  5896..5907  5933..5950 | -1.3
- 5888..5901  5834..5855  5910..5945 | 3.0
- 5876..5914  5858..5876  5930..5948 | 4.4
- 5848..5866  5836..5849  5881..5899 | -0.5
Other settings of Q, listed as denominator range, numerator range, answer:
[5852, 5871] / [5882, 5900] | 0.82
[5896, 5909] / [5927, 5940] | 1.14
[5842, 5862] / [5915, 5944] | 0.98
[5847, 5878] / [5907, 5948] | 1.00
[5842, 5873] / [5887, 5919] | 0.88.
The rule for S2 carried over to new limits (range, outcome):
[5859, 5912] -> 20.9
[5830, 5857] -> 23.9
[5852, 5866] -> 23.2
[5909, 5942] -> 22.5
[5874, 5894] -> 20.2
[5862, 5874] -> 22.6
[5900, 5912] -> 20.9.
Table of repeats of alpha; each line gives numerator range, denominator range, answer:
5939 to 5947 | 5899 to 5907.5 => 1.16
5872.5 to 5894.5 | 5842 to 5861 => 0.87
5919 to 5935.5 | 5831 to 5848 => 0.95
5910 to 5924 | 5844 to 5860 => 0.98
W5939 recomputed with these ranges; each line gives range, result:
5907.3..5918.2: 22.5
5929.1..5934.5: 22.5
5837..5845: 23.9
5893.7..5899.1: 18.2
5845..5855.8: 23.6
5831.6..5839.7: 24.4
